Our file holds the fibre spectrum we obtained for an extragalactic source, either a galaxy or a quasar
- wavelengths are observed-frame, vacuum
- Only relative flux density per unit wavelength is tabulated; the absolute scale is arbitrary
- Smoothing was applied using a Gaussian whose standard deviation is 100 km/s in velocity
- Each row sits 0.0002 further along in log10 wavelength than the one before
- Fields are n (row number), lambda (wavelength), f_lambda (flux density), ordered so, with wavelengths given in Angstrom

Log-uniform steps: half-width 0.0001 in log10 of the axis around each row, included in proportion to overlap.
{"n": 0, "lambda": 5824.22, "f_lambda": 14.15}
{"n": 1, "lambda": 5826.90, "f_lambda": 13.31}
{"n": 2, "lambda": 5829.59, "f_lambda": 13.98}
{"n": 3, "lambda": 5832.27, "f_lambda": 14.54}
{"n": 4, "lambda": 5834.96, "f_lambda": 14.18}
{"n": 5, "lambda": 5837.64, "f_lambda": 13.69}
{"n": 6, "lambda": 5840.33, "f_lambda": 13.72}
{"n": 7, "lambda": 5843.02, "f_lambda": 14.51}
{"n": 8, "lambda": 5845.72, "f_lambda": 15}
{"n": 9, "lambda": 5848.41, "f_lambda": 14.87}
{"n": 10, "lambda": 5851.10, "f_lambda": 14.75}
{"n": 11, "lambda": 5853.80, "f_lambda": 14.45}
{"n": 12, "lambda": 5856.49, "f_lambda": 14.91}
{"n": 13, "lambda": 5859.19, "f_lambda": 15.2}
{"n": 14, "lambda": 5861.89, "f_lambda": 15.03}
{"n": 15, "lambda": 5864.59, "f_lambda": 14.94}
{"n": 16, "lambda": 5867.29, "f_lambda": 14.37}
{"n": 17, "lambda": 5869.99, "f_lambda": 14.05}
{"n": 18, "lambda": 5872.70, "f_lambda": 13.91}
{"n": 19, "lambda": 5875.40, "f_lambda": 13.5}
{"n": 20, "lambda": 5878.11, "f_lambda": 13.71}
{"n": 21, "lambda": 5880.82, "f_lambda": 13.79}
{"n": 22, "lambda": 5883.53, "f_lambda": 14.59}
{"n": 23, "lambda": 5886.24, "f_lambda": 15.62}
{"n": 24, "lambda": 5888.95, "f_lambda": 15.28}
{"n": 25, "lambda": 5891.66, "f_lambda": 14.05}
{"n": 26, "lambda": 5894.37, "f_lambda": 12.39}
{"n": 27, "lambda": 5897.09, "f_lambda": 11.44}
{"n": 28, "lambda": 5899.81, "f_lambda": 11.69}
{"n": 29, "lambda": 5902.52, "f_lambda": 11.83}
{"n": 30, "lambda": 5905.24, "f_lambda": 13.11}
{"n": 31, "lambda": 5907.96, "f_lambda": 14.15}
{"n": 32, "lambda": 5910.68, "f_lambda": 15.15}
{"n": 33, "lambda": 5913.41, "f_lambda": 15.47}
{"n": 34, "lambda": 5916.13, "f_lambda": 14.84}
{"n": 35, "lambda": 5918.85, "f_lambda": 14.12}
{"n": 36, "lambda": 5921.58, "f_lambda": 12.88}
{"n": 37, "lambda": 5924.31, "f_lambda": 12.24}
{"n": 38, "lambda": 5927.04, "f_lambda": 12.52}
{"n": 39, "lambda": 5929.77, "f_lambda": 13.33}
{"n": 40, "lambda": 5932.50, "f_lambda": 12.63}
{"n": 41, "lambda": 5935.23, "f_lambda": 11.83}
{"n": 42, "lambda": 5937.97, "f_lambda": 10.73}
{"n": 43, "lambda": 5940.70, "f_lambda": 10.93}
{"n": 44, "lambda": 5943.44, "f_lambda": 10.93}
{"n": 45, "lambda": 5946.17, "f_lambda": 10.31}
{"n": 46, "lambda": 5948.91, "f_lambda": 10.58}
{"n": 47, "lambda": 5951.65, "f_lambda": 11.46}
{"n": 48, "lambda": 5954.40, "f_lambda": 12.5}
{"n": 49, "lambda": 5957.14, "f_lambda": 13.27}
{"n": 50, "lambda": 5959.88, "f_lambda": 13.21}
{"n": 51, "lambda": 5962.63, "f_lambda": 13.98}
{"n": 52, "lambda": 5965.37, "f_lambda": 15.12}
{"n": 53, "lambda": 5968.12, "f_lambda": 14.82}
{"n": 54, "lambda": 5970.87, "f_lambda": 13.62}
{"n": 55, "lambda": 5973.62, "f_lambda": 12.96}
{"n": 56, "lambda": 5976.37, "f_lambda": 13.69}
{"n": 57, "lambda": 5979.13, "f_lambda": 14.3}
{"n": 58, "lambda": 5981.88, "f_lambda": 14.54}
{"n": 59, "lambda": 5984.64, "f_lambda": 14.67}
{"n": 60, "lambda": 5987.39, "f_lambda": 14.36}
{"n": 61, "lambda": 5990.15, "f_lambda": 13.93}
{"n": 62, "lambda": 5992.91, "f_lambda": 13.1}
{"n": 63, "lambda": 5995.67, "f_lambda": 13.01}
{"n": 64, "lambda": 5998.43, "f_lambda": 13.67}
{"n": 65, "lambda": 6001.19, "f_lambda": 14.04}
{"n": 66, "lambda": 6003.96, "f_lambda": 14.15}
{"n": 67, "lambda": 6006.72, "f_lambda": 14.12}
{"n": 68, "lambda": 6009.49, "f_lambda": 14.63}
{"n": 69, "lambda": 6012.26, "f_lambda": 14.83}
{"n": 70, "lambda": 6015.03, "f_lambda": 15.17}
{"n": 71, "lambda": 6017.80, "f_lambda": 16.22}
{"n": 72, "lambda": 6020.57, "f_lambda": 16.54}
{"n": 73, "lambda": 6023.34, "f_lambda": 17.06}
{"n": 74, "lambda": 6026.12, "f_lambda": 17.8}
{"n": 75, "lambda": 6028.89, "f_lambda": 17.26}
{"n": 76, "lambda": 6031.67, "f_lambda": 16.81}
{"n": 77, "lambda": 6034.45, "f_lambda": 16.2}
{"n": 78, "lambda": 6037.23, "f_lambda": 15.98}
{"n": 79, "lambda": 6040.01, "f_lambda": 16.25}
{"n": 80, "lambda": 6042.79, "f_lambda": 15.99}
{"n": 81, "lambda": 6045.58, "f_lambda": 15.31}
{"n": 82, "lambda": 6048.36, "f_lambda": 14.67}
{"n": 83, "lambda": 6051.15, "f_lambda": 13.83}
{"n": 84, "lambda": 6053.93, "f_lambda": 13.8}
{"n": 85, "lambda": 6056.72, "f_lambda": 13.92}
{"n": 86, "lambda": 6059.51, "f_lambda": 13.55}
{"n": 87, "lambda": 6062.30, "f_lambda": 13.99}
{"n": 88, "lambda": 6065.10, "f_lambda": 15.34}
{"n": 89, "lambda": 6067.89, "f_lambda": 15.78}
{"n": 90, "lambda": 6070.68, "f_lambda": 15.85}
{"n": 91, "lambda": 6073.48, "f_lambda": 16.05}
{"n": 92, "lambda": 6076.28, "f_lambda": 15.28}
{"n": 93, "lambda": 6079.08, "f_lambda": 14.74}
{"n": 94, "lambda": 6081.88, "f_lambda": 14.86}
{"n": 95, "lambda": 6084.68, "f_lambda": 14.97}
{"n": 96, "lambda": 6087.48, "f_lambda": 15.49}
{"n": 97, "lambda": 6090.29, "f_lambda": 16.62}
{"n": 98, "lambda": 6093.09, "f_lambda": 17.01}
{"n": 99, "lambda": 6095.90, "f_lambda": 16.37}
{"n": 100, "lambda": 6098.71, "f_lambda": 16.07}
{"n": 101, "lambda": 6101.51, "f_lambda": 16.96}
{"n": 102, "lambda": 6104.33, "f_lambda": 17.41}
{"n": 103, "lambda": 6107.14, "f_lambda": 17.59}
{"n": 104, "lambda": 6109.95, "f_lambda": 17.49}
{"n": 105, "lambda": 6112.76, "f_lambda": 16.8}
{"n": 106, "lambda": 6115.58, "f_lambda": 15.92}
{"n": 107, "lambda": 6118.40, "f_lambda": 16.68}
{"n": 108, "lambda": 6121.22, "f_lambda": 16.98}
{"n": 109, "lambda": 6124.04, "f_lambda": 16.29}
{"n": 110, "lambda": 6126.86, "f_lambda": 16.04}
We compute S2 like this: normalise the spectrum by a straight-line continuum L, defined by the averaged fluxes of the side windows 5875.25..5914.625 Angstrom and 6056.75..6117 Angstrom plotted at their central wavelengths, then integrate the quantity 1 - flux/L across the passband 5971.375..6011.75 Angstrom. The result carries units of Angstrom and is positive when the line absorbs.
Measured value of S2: 2.3 Angstrom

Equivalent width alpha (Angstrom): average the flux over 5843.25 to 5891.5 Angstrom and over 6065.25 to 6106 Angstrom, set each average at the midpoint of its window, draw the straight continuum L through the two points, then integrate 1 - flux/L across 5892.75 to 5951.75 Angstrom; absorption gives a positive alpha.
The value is 9.5 Angstrom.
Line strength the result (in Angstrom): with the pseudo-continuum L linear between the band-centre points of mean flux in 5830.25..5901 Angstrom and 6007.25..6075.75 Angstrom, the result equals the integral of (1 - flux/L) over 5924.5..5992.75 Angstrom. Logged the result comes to 9.0 Angstrom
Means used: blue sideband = 14.2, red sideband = 15.5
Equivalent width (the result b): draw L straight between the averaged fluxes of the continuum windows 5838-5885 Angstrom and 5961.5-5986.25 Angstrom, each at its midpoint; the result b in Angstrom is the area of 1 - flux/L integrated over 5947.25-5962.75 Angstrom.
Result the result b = 2.1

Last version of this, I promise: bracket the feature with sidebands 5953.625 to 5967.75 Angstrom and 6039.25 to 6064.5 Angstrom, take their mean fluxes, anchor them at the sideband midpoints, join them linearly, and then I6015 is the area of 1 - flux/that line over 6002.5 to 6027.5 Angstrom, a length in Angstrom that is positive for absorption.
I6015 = -2.4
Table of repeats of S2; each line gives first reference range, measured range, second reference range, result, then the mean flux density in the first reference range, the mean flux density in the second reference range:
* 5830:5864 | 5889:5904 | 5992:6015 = 1.93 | 14.6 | 14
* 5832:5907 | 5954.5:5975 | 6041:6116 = 1.37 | 14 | 15.6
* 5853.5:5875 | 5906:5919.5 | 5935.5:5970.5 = -1.37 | 14.6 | 12.3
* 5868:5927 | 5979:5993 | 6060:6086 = 0.18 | 13.7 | 15.1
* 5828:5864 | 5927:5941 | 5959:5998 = 2.10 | 14.5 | 14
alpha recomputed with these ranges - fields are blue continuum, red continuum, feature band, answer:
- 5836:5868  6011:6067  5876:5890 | 0.2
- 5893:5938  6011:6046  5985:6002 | 1.7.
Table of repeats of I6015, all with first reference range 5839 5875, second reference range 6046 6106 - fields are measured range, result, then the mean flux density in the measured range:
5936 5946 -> 2.70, 10.9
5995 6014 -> 1.24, 14.1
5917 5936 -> 2.49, 12.9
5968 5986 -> 1.17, 14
